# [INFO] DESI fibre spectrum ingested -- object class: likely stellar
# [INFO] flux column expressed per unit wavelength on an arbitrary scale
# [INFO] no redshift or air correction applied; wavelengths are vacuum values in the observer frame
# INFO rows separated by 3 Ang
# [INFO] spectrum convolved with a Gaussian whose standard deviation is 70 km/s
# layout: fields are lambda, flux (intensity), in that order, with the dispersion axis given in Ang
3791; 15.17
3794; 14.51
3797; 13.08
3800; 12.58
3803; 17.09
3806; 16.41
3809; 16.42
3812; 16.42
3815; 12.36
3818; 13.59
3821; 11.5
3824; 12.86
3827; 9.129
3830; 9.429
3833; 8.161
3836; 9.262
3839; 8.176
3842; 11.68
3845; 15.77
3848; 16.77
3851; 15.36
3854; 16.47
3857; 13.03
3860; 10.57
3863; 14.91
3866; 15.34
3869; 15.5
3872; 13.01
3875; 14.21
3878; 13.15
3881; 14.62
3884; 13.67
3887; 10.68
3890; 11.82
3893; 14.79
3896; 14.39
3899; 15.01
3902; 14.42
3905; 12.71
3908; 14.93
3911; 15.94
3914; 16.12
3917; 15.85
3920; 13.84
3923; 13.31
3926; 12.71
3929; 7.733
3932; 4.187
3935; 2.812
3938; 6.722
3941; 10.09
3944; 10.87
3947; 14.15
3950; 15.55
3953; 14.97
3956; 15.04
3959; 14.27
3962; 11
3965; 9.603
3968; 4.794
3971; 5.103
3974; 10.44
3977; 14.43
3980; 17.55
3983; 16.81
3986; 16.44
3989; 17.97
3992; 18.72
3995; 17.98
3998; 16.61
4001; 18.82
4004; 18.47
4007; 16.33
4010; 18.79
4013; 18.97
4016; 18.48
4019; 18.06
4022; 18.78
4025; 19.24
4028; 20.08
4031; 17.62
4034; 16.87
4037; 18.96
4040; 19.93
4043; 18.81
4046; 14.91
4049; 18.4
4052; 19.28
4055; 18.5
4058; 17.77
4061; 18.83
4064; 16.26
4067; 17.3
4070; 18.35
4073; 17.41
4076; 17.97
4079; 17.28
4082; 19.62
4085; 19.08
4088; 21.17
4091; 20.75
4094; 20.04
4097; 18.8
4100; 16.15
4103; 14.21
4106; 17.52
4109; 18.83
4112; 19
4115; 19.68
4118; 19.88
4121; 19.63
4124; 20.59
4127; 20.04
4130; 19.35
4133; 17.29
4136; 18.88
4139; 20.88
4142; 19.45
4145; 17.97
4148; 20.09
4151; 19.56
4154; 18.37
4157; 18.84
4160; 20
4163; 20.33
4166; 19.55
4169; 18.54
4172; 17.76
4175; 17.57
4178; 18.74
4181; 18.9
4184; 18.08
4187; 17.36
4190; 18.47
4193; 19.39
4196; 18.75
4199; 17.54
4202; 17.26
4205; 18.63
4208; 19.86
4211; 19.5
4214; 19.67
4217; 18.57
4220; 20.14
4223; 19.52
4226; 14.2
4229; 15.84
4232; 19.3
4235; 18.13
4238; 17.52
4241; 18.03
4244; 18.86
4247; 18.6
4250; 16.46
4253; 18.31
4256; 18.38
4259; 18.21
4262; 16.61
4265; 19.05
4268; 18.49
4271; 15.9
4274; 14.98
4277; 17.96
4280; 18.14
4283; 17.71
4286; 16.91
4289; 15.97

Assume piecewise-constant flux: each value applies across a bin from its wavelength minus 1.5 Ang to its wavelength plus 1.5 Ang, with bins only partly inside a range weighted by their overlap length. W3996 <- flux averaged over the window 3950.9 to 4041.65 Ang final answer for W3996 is 16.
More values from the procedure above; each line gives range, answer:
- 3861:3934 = 13.4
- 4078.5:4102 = 19.1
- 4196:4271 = 18.2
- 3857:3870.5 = 14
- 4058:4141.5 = 18.7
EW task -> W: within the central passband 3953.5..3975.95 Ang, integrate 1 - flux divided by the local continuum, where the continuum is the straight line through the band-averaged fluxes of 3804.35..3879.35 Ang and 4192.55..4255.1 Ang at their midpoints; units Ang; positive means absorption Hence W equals 6.8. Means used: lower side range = 13.2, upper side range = 18.3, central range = 10.3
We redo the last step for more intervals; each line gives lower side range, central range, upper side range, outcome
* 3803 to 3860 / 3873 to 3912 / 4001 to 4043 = 2.4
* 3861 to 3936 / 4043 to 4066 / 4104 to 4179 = -1.1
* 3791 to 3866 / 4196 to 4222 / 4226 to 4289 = -2.8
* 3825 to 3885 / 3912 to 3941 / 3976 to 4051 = 8.9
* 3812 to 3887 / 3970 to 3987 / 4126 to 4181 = 2.1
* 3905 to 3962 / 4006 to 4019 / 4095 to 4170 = -2.9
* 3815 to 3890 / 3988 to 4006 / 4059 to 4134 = -2.0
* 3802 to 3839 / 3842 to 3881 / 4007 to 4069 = -2.5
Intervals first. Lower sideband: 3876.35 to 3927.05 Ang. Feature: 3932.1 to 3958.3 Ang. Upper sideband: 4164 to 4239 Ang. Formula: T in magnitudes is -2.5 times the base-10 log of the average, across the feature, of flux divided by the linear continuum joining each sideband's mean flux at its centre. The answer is 0.31 mag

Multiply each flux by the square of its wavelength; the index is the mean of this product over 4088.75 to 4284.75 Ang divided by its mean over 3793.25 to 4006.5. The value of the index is 1.6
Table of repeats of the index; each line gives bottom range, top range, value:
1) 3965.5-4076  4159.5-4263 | 1.19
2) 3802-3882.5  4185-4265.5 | 1.65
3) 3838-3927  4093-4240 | 1.53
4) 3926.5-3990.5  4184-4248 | 1.81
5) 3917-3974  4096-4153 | 1.96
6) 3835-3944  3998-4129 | 1.58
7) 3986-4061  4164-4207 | 1.09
